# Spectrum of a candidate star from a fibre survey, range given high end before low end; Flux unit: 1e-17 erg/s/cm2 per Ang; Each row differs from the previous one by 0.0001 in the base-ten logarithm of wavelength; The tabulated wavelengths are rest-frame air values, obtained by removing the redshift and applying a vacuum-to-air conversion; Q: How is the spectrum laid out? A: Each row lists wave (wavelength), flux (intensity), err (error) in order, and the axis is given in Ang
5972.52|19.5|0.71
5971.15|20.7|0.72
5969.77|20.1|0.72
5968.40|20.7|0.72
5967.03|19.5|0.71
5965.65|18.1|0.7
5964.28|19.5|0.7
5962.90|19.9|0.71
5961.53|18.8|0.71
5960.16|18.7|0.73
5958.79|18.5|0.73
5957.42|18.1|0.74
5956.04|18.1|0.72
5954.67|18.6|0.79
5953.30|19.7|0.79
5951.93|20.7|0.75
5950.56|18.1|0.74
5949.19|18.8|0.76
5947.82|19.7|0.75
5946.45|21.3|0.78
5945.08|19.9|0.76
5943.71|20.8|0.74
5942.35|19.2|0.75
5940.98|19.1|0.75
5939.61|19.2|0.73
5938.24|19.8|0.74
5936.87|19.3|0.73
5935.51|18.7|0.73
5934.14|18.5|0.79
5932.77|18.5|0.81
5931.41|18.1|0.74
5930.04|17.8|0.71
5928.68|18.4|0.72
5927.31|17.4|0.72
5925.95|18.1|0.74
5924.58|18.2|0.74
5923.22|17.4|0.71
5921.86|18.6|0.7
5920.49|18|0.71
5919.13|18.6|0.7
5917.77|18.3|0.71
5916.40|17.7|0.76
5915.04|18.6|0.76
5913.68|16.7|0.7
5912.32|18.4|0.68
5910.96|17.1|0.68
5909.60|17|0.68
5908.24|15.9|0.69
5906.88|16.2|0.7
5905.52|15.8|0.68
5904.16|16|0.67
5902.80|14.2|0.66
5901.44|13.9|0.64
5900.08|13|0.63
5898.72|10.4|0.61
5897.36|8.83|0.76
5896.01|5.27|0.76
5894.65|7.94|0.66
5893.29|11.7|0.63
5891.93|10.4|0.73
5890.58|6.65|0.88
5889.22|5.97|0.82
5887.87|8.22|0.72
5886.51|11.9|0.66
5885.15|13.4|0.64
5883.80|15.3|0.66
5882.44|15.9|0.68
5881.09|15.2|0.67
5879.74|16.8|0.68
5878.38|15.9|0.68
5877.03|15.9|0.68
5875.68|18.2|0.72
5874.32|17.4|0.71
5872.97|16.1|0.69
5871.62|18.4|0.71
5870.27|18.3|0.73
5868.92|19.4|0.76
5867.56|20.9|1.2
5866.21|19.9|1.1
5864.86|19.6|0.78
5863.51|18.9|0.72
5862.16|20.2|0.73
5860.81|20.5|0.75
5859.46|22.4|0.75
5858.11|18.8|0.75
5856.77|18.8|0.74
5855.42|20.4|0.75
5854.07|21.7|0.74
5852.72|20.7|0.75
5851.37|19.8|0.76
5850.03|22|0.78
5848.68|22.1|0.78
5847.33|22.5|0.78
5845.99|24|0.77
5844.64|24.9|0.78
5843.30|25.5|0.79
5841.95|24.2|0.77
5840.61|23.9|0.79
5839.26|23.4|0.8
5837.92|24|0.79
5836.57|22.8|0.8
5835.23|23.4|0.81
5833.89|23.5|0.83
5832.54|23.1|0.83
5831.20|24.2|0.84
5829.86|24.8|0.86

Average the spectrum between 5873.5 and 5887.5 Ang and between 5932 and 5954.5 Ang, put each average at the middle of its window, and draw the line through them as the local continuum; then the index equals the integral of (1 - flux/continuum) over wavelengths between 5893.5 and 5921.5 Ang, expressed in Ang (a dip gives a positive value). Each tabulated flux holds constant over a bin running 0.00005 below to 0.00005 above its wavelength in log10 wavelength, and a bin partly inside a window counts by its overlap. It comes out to 3.84 Ang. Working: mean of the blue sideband 15.4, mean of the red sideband 19.4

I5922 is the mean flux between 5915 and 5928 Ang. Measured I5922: 18.1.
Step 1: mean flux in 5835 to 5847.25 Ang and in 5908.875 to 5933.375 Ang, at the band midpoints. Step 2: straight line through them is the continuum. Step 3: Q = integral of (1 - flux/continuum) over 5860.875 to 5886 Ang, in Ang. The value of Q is 4.7 Ang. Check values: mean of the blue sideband 24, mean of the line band 17.6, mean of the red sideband 17.9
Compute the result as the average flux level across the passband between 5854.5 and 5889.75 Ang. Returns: 17.1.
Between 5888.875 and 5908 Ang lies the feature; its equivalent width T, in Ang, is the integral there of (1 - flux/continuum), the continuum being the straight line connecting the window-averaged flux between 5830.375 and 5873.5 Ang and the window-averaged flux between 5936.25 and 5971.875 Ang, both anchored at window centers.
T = 8.5 Ang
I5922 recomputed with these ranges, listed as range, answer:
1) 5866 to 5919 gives 14.7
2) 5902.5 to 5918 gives 16.8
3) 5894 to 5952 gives 17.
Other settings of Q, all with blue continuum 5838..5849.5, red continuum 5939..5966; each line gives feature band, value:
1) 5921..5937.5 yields 1.6 Ang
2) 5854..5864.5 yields 1.4 Ang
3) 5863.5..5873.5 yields 1.7 Ang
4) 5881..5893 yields 5.9 Ang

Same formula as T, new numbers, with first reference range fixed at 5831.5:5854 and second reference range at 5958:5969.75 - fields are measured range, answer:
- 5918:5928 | 1.2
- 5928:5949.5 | 0.9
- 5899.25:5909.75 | 3.0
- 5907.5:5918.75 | 1.8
